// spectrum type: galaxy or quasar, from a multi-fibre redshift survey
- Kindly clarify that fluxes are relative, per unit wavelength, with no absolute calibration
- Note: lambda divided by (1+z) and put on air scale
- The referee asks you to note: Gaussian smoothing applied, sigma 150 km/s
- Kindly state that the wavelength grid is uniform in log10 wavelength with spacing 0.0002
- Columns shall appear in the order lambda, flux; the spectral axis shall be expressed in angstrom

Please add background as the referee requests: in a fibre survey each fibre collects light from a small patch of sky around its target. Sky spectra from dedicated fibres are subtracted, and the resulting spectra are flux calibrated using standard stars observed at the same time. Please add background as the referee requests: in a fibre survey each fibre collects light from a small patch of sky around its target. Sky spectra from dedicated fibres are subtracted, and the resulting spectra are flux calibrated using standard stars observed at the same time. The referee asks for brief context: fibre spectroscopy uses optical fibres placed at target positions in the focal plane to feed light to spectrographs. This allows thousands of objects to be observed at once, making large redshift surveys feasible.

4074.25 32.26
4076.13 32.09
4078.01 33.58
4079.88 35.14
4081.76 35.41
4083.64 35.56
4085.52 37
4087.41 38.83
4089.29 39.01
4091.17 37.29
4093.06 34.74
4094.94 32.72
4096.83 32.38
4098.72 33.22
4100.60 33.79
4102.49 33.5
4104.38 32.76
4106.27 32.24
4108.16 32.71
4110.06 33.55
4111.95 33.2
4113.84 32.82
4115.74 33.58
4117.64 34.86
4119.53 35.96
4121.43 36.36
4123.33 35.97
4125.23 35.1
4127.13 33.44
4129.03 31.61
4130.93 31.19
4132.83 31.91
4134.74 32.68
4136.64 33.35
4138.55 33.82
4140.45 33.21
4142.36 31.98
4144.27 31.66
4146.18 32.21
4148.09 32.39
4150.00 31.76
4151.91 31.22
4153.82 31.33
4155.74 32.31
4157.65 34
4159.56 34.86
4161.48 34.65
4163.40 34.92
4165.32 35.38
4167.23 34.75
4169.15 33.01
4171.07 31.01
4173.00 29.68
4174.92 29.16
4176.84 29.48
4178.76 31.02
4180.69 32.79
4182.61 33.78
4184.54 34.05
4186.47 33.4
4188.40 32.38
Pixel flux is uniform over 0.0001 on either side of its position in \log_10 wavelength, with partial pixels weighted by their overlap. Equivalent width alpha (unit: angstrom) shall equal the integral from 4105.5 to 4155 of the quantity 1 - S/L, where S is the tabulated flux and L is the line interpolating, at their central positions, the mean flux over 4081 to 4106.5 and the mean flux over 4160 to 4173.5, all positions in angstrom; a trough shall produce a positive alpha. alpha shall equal 1.7 angstrom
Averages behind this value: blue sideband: 35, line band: 33.1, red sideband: 33.5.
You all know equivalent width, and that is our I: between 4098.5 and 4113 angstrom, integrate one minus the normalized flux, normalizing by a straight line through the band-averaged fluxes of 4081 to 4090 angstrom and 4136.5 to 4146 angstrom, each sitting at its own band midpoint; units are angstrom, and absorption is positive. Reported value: 1.0 angstrom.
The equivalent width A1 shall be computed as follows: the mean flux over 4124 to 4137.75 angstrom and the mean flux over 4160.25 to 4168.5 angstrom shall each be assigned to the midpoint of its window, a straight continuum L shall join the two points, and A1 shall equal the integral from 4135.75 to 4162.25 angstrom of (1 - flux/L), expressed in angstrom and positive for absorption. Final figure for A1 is 0.9 angstrom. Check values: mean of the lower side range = 32.8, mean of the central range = 32.8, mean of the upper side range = 34.8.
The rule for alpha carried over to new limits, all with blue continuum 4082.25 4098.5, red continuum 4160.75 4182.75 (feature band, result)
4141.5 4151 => 0.4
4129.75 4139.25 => 0.4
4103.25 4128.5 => 0.5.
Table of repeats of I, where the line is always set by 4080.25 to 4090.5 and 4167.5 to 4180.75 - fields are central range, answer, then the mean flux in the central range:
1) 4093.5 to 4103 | 0.78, 33.2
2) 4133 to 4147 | 0.26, 32.6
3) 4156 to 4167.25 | -1.00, 34.6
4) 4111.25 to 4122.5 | 0.12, 34.5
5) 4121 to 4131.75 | 0.12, 33.9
